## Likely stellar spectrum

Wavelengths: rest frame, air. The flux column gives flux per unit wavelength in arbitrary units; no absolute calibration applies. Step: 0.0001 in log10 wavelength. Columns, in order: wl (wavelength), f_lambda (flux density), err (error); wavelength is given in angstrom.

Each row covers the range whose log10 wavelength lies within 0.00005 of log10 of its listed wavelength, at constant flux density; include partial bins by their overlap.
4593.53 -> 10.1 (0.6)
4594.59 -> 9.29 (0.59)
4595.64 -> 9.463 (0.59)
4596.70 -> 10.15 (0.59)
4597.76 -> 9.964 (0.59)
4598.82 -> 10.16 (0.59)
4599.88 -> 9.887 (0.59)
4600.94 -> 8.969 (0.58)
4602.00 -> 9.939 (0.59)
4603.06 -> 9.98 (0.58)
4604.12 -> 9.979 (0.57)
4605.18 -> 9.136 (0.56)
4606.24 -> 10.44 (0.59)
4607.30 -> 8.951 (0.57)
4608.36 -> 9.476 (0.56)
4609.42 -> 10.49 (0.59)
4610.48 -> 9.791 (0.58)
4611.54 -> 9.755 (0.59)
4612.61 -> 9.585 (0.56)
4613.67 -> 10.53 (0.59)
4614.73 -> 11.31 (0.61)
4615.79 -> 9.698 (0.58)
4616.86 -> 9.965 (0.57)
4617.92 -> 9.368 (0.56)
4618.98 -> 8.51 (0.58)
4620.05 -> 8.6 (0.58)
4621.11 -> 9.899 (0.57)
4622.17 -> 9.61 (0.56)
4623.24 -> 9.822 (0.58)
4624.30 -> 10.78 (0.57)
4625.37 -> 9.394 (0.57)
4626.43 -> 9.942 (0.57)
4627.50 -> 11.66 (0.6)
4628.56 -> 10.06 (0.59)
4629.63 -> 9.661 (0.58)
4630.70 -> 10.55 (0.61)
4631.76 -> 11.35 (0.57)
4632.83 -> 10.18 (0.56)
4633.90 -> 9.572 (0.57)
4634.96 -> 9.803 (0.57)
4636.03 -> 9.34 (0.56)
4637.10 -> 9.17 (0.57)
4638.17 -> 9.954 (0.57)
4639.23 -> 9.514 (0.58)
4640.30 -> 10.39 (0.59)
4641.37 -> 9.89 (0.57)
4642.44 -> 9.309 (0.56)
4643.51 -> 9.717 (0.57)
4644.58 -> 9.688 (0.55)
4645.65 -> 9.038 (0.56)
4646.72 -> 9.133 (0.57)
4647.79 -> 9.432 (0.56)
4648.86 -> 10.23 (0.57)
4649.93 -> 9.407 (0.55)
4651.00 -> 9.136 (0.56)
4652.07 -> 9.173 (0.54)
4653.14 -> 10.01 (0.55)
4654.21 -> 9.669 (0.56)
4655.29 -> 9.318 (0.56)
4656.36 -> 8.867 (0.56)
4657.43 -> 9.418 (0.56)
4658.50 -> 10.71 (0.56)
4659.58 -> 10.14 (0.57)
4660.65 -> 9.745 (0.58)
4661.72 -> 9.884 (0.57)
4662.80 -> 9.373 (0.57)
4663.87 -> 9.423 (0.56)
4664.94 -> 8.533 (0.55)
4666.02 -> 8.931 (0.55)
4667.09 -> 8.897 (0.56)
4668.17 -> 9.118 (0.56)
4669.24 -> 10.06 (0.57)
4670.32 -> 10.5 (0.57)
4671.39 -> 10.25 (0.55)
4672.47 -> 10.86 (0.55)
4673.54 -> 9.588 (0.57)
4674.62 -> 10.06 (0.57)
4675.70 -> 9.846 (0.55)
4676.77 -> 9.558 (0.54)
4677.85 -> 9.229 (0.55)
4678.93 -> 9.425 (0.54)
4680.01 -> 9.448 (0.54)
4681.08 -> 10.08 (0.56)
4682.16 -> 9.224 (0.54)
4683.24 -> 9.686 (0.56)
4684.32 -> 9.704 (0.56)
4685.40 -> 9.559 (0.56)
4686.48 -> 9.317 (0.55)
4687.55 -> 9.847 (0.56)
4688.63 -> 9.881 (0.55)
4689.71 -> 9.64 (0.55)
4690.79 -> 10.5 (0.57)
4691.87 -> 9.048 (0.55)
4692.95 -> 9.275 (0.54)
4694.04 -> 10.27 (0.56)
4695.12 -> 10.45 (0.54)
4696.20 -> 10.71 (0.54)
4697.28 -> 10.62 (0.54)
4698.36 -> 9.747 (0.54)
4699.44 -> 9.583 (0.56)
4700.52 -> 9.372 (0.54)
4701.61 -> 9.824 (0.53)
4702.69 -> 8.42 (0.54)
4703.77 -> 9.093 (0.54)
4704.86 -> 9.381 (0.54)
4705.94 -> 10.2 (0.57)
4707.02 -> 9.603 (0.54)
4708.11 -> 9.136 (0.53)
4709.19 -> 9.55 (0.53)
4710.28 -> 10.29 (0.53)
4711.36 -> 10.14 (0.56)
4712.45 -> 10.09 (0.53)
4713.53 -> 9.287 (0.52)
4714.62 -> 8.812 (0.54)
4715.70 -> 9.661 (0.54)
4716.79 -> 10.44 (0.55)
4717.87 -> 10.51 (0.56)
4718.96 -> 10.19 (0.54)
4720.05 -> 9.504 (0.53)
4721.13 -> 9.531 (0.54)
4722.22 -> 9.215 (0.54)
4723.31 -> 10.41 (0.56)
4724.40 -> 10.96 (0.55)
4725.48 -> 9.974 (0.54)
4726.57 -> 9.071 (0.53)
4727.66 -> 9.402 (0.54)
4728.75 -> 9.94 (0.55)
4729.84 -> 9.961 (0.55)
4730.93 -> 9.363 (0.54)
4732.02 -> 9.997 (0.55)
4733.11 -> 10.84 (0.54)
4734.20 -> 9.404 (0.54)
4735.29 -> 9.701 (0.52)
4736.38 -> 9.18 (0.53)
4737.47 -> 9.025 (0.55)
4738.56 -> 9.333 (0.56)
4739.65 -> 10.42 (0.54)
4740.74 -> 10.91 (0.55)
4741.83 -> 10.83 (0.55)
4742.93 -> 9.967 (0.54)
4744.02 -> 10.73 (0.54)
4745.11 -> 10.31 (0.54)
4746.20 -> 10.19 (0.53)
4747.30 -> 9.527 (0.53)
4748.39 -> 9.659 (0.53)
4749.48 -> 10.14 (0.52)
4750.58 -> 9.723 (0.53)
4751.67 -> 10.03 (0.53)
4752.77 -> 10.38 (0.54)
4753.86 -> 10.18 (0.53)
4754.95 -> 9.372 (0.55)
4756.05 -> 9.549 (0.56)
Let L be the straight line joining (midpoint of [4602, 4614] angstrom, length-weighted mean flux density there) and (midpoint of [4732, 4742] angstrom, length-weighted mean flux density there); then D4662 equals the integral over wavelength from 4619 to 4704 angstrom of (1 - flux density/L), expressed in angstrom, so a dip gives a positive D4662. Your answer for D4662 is 1.3 angstrom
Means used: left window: 9.82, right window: 9.94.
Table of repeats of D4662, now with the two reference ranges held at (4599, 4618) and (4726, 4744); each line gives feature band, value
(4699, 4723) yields 0.54 angstrom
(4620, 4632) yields -0.34 angstrom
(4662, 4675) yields 0.30 angstrom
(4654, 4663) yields 0.15 angstrom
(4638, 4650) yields 0.27 angstrom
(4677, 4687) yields 0.34 angstrom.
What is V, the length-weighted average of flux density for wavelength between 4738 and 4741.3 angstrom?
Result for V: 10.2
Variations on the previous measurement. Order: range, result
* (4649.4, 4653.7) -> 9.44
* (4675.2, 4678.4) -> 9.54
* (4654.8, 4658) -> 9.24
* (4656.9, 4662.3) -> 9.97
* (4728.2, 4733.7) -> 10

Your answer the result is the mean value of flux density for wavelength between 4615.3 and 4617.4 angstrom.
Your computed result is 9.81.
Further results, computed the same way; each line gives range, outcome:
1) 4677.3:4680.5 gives 9.34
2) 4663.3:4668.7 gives 8.99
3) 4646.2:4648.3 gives 9.28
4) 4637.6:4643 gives 9.81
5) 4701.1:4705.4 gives 9.18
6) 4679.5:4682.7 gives 9.6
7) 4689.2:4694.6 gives 9.74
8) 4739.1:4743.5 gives 10.5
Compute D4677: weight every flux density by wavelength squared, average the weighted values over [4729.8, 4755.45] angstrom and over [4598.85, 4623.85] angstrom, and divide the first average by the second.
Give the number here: 1.1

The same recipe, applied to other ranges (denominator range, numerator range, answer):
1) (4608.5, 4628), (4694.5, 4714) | 1.02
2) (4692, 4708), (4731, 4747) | 1.05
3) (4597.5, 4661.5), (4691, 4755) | 1.05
